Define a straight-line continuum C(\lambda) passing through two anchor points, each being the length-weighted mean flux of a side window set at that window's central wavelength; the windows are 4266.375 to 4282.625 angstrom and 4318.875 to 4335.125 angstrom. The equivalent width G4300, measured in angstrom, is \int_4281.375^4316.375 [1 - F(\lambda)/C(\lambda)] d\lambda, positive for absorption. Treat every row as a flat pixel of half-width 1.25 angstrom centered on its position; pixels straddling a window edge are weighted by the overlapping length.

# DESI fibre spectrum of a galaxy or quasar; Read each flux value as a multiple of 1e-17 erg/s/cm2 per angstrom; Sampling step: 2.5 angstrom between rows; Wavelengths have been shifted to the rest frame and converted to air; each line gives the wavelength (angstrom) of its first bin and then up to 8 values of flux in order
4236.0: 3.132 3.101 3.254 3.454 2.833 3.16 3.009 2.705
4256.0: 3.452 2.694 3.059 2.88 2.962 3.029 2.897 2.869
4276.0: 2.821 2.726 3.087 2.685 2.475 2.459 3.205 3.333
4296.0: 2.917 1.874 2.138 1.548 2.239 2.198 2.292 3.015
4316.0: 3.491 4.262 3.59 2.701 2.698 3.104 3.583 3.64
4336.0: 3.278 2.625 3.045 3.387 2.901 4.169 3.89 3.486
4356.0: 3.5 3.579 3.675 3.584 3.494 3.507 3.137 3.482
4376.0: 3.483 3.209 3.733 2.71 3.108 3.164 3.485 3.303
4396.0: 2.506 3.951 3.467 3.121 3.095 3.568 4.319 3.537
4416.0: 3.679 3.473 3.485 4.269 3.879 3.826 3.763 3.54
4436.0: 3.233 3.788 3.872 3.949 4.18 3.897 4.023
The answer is 5.9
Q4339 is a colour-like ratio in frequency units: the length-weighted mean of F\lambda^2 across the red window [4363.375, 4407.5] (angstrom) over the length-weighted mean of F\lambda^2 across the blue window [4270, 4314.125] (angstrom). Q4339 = 1.3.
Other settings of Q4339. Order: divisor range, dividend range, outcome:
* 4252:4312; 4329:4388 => 1.31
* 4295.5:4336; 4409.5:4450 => 1.40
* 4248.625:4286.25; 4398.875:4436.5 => 1.34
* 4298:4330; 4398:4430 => 1.40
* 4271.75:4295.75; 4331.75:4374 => 1.24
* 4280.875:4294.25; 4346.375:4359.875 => 1.33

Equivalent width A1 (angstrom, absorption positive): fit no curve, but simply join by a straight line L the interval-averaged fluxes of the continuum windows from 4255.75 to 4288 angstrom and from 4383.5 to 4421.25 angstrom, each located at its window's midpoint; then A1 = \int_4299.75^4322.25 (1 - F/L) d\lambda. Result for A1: 2.1 angstrom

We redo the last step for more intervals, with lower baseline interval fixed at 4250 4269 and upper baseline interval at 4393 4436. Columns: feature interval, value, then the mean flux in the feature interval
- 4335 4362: -0.77 angstrom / 3.41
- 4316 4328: -0.40 angstrom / 3.32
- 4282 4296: 1.10 angstrom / 2.84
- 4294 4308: 4.11 angstrom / 2.21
